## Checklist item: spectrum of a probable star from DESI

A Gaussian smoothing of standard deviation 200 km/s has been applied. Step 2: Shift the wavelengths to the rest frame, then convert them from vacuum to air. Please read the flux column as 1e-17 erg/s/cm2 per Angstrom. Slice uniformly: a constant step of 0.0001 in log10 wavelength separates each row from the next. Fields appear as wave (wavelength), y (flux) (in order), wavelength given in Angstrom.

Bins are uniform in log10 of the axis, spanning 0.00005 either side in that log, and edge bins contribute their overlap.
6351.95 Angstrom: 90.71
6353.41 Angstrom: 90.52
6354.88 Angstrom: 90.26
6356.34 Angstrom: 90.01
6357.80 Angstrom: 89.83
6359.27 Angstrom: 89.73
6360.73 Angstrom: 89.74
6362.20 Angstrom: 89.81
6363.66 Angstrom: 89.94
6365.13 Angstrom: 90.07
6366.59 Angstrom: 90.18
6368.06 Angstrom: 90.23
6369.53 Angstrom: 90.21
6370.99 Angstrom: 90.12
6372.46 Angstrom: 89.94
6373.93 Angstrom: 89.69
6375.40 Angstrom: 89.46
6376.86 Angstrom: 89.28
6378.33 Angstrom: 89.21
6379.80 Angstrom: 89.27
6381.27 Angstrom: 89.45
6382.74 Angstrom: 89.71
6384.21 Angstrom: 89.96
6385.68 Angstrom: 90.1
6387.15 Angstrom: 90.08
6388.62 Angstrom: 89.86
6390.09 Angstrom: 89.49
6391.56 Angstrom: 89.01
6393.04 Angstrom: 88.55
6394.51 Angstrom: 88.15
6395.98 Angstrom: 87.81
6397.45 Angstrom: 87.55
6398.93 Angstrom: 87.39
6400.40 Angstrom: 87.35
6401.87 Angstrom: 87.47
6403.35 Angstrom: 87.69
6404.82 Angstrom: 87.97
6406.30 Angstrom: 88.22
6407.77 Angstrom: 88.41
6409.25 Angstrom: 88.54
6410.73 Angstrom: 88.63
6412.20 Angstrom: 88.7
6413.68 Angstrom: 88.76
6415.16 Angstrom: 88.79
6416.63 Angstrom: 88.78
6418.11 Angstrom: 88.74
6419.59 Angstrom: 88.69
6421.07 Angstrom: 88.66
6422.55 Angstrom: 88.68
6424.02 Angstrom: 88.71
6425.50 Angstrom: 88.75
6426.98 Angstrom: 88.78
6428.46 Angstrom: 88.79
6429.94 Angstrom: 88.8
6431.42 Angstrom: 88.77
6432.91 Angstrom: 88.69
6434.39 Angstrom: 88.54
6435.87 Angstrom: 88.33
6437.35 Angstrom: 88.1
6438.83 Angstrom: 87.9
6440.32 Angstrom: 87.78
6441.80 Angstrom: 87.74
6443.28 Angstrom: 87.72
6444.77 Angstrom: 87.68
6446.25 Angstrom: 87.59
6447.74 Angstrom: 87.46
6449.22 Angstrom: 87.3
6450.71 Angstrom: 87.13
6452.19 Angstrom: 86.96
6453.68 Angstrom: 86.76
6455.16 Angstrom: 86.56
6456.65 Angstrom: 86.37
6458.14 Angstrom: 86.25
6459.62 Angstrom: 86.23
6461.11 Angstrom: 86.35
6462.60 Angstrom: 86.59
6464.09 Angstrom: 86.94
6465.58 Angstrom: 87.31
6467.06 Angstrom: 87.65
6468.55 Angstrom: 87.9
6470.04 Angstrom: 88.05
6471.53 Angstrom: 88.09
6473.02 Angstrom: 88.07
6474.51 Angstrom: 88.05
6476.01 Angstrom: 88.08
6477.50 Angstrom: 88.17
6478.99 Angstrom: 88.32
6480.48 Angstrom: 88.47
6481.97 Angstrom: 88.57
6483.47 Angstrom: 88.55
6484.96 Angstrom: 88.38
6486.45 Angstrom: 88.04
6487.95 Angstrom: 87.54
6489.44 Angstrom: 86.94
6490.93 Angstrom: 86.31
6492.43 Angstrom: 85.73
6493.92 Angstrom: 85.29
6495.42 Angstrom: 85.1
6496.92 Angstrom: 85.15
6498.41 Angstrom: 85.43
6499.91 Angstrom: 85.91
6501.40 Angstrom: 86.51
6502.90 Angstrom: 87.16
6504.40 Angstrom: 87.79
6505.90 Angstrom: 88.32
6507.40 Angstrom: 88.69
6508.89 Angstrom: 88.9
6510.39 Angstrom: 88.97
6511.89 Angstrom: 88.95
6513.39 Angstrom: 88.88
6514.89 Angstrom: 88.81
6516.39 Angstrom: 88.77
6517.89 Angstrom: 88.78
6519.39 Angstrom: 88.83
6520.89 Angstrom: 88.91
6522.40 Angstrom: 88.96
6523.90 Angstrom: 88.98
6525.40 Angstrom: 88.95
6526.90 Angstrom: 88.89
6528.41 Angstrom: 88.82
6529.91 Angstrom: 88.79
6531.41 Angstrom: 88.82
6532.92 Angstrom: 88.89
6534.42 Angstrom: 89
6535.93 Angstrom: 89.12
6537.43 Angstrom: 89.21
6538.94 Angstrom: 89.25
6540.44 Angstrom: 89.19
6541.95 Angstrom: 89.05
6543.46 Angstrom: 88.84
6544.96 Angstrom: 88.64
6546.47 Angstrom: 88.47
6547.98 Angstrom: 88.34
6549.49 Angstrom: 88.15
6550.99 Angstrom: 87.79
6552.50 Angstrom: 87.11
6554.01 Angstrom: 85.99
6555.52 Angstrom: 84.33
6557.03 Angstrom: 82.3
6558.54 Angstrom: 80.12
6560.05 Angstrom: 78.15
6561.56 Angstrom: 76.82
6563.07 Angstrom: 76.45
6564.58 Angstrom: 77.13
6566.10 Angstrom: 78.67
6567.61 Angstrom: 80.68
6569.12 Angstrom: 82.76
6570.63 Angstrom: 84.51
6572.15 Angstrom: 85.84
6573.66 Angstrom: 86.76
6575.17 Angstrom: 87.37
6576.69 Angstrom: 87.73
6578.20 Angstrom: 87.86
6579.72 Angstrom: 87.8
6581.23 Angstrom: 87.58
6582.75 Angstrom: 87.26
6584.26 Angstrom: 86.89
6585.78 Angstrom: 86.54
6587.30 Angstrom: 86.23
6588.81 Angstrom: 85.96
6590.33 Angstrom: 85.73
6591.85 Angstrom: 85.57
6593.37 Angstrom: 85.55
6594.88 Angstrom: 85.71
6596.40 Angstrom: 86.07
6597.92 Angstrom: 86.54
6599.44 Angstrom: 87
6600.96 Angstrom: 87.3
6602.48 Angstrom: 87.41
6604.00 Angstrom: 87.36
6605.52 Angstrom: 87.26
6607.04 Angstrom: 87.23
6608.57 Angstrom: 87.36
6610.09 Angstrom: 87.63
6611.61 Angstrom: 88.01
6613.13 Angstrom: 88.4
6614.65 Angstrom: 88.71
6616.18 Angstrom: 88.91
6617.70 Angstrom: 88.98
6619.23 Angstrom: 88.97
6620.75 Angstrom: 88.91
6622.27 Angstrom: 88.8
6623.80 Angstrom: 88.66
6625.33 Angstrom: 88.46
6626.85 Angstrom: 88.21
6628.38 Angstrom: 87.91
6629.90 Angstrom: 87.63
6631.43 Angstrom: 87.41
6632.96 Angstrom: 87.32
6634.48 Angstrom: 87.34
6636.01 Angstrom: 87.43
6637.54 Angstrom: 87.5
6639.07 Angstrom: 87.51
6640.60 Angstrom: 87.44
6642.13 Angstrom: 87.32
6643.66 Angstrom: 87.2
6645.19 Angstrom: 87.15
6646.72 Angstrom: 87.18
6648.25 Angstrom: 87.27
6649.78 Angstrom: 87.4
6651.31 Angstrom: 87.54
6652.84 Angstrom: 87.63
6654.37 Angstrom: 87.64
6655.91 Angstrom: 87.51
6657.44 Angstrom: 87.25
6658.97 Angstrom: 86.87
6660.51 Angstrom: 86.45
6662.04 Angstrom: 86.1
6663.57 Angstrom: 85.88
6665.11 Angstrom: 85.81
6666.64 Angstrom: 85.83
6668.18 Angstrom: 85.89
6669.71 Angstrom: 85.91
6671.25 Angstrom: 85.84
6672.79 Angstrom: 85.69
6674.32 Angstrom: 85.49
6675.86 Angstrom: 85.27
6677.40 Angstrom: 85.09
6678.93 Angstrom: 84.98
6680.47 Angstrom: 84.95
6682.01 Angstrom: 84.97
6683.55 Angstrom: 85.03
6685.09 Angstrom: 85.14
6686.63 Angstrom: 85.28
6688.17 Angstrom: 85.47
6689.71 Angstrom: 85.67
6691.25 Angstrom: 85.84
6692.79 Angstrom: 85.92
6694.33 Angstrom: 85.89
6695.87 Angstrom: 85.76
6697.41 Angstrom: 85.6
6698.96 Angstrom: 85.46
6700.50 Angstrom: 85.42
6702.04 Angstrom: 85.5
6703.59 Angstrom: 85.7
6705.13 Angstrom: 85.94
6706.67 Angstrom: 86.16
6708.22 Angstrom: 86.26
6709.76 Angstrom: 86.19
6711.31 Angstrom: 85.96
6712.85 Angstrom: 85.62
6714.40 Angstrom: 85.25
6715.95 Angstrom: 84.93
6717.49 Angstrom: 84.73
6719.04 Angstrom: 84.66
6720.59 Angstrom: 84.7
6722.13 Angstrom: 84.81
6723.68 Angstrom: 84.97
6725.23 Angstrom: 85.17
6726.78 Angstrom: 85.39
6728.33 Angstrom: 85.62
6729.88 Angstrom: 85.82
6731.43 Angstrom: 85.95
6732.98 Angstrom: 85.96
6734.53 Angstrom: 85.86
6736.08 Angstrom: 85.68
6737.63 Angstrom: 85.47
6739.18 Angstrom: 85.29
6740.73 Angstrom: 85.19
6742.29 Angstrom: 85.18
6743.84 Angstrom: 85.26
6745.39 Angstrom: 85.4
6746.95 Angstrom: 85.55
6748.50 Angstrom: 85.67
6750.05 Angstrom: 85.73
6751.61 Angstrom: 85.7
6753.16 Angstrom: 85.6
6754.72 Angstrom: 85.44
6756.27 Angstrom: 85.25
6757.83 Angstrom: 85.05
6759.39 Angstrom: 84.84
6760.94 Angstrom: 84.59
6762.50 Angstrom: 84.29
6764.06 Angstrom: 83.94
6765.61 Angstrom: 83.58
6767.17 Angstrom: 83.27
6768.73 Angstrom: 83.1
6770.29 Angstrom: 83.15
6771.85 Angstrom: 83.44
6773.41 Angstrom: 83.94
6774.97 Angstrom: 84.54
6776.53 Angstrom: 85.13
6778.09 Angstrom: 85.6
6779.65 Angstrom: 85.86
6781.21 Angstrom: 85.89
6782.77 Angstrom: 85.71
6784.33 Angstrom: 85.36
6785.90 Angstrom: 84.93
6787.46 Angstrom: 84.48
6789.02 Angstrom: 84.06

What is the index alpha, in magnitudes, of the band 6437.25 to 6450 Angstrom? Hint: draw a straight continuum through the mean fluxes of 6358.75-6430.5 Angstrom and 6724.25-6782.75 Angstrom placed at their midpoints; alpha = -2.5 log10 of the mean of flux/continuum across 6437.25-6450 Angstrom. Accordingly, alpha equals 0.01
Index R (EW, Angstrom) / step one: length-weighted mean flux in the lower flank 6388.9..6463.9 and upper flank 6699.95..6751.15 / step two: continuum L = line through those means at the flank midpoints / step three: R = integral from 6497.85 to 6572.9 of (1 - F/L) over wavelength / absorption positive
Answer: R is 0.5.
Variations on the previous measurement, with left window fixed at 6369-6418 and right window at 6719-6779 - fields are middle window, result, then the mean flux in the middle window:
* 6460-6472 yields 0.11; 87.3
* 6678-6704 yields 0.05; 85.4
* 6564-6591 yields 0.51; 85.2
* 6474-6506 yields 0.25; 87.1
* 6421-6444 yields 0.01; 88.4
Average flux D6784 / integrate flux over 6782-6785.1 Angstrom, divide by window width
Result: 85.6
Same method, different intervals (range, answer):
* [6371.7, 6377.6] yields 89.6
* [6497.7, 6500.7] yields 85.8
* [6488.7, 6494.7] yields 86.1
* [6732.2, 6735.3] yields 85.9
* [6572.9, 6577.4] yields 87.3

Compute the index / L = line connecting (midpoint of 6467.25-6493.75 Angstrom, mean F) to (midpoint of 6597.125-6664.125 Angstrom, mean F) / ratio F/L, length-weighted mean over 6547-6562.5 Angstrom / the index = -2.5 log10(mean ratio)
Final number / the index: 0.05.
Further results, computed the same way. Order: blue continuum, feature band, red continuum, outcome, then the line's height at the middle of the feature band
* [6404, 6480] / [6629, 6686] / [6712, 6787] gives -0.01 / 85.9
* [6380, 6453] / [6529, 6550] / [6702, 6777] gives -0.02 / 87.2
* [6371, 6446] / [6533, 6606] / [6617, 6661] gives 0.03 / 88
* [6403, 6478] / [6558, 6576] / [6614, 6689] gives 0.08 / 87.3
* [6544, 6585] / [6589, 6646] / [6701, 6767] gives -0.03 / 84.8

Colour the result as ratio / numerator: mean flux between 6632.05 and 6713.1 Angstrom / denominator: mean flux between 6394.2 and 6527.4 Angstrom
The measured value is 0.98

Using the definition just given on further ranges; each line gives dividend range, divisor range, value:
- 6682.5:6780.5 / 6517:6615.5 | 0.99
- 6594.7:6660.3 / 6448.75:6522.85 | 1.00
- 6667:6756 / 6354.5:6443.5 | 0.96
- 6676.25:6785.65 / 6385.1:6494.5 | 0.97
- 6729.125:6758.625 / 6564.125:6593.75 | 1.00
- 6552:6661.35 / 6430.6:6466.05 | 0.99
